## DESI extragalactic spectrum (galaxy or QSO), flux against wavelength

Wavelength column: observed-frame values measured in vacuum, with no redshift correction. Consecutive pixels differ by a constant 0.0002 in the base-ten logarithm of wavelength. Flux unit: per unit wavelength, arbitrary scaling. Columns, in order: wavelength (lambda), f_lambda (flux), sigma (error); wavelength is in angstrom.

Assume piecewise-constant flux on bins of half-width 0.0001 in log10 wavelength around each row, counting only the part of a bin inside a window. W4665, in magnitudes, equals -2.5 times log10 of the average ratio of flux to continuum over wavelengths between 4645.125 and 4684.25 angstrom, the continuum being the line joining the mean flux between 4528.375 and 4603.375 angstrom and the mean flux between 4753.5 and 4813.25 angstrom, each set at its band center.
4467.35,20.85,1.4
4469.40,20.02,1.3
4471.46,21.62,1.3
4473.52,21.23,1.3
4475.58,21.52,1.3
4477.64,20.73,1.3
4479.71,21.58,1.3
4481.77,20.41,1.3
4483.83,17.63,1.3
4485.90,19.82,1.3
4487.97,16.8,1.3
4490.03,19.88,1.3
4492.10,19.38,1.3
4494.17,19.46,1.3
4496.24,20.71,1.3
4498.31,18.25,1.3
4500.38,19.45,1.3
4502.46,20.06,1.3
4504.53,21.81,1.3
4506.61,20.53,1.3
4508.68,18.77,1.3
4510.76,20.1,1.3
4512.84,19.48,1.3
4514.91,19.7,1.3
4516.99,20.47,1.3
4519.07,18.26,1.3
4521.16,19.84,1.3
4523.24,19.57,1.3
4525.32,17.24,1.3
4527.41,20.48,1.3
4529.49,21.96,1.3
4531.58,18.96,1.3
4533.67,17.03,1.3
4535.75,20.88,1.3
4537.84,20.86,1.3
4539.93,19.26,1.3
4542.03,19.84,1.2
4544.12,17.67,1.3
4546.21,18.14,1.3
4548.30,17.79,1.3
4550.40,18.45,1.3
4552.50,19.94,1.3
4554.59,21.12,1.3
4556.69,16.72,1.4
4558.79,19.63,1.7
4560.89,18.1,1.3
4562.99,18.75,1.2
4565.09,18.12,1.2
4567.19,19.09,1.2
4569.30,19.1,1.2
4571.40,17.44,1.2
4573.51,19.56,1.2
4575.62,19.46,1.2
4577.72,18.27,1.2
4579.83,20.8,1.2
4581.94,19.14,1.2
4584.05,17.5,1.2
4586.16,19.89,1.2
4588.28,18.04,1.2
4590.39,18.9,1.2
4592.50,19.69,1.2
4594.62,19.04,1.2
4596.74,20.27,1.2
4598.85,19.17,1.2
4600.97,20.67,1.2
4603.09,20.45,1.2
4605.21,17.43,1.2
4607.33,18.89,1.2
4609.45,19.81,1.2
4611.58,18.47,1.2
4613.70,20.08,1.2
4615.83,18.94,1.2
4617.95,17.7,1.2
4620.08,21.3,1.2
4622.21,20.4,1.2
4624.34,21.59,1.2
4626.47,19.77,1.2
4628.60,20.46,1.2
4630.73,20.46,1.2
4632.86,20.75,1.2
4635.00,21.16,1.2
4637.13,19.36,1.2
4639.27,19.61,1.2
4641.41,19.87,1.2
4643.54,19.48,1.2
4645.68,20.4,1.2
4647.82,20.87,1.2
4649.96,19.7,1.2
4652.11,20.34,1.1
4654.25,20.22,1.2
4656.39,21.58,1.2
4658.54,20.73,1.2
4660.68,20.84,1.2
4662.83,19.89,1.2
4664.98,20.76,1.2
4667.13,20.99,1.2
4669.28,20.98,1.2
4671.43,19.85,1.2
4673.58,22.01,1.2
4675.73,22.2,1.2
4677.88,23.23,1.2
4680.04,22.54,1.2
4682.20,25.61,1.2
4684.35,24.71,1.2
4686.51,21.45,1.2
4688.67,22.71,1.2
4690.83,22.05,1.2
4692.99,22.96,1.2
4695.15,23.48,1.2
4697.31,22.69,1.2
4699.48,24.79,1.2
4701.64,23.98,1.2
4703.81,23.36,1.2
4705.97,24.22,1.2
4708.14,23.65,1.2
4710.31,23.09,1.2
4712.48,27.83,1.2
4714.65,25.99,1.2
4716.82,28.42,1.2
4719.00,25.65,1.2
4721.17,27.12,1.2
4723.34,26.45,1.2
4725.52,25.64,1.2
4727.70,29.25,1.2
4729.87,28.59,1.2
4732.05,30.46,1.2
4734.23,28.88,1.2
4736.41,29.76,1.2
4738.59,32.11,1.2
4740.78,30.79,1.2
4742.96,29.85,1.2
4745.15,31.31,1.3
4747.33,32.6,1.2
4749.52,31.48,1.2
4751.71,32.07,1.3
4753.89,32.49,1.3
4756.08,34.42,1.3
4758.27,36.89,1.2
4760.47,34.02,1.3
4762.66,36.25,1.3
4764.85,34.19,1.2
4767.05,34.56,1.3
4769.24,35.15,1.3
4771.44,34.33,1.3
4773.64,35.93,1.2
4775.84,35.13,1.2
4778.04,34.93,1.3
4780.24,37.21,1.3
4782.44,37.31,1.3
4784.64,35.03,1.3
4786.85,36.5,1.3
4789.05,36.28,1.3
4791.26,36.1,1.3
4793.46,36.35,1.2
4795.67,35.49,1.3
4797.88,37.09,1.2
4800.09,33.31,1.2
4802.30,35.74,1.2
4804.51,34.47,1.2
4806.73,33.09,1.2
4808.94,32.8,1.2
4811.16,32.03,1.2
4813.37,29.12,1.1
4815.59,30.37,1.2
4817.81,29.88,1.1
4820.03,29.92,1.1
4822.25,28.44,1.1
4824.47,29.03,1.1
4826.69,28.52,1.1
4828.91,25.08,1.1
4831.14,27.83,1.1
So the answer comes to 0.23 mag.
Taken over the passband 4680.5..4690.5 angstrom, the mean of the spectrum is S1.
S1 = 23.4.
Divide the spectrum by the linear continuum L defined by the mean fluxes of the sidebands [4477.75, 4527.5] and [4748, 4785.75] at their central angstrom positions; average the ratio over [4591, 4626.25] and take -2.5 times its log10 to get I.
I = 0.29 mag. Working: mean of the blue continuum 19.6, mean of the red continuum 34.8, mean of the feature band 19.6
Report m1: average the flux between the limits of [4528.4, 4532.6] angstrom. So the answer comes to 20.5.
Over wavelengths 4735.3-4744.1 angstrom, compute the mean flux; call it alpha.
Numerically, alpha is 30.6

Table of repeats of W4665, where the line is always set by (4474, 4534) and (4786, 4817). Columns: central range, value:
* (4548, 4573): 0.20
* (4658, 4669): 0.31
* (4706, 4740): 0.11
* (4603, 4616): 0.29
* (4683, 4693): 0.24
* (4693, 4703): 0.23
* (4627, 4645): 0.28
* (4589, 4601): 0.23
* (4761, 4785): -0.09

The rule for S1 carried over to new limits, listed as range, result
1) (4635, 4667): 20.3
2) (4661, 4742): 24.8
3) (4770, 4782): 35.6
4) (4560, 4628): 19.3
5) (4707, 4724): 26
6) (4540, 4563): 18.8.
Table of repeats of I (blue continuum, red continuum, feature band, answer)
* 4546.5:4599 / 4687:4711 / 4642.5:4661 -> 0.06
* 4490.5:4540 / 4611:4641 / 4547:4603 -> 0.05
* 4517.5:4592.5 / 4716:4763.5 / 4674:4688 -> 0.16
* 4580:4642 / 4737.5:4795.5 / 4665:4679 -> 0.18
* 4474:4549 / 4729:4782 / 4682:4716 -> 0.25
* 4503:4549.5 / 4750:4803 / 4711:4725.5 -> 0.18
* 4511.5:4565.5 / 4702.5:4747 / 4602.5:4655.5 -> 0.17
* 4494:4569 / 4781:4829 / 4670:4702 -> 0.18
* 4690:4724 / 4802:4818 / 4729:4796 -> -0.17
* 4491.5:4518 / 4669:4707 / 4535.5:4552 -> 0.08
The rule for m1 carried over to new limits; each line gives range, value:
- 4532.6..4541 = 19.5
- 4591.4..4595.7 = 19.3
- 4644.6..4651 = 20.3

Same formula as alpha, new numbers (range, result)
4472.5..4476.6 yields 21.4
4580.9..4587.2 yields 18.8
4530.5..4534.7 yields 18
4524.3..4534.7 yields 19.1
